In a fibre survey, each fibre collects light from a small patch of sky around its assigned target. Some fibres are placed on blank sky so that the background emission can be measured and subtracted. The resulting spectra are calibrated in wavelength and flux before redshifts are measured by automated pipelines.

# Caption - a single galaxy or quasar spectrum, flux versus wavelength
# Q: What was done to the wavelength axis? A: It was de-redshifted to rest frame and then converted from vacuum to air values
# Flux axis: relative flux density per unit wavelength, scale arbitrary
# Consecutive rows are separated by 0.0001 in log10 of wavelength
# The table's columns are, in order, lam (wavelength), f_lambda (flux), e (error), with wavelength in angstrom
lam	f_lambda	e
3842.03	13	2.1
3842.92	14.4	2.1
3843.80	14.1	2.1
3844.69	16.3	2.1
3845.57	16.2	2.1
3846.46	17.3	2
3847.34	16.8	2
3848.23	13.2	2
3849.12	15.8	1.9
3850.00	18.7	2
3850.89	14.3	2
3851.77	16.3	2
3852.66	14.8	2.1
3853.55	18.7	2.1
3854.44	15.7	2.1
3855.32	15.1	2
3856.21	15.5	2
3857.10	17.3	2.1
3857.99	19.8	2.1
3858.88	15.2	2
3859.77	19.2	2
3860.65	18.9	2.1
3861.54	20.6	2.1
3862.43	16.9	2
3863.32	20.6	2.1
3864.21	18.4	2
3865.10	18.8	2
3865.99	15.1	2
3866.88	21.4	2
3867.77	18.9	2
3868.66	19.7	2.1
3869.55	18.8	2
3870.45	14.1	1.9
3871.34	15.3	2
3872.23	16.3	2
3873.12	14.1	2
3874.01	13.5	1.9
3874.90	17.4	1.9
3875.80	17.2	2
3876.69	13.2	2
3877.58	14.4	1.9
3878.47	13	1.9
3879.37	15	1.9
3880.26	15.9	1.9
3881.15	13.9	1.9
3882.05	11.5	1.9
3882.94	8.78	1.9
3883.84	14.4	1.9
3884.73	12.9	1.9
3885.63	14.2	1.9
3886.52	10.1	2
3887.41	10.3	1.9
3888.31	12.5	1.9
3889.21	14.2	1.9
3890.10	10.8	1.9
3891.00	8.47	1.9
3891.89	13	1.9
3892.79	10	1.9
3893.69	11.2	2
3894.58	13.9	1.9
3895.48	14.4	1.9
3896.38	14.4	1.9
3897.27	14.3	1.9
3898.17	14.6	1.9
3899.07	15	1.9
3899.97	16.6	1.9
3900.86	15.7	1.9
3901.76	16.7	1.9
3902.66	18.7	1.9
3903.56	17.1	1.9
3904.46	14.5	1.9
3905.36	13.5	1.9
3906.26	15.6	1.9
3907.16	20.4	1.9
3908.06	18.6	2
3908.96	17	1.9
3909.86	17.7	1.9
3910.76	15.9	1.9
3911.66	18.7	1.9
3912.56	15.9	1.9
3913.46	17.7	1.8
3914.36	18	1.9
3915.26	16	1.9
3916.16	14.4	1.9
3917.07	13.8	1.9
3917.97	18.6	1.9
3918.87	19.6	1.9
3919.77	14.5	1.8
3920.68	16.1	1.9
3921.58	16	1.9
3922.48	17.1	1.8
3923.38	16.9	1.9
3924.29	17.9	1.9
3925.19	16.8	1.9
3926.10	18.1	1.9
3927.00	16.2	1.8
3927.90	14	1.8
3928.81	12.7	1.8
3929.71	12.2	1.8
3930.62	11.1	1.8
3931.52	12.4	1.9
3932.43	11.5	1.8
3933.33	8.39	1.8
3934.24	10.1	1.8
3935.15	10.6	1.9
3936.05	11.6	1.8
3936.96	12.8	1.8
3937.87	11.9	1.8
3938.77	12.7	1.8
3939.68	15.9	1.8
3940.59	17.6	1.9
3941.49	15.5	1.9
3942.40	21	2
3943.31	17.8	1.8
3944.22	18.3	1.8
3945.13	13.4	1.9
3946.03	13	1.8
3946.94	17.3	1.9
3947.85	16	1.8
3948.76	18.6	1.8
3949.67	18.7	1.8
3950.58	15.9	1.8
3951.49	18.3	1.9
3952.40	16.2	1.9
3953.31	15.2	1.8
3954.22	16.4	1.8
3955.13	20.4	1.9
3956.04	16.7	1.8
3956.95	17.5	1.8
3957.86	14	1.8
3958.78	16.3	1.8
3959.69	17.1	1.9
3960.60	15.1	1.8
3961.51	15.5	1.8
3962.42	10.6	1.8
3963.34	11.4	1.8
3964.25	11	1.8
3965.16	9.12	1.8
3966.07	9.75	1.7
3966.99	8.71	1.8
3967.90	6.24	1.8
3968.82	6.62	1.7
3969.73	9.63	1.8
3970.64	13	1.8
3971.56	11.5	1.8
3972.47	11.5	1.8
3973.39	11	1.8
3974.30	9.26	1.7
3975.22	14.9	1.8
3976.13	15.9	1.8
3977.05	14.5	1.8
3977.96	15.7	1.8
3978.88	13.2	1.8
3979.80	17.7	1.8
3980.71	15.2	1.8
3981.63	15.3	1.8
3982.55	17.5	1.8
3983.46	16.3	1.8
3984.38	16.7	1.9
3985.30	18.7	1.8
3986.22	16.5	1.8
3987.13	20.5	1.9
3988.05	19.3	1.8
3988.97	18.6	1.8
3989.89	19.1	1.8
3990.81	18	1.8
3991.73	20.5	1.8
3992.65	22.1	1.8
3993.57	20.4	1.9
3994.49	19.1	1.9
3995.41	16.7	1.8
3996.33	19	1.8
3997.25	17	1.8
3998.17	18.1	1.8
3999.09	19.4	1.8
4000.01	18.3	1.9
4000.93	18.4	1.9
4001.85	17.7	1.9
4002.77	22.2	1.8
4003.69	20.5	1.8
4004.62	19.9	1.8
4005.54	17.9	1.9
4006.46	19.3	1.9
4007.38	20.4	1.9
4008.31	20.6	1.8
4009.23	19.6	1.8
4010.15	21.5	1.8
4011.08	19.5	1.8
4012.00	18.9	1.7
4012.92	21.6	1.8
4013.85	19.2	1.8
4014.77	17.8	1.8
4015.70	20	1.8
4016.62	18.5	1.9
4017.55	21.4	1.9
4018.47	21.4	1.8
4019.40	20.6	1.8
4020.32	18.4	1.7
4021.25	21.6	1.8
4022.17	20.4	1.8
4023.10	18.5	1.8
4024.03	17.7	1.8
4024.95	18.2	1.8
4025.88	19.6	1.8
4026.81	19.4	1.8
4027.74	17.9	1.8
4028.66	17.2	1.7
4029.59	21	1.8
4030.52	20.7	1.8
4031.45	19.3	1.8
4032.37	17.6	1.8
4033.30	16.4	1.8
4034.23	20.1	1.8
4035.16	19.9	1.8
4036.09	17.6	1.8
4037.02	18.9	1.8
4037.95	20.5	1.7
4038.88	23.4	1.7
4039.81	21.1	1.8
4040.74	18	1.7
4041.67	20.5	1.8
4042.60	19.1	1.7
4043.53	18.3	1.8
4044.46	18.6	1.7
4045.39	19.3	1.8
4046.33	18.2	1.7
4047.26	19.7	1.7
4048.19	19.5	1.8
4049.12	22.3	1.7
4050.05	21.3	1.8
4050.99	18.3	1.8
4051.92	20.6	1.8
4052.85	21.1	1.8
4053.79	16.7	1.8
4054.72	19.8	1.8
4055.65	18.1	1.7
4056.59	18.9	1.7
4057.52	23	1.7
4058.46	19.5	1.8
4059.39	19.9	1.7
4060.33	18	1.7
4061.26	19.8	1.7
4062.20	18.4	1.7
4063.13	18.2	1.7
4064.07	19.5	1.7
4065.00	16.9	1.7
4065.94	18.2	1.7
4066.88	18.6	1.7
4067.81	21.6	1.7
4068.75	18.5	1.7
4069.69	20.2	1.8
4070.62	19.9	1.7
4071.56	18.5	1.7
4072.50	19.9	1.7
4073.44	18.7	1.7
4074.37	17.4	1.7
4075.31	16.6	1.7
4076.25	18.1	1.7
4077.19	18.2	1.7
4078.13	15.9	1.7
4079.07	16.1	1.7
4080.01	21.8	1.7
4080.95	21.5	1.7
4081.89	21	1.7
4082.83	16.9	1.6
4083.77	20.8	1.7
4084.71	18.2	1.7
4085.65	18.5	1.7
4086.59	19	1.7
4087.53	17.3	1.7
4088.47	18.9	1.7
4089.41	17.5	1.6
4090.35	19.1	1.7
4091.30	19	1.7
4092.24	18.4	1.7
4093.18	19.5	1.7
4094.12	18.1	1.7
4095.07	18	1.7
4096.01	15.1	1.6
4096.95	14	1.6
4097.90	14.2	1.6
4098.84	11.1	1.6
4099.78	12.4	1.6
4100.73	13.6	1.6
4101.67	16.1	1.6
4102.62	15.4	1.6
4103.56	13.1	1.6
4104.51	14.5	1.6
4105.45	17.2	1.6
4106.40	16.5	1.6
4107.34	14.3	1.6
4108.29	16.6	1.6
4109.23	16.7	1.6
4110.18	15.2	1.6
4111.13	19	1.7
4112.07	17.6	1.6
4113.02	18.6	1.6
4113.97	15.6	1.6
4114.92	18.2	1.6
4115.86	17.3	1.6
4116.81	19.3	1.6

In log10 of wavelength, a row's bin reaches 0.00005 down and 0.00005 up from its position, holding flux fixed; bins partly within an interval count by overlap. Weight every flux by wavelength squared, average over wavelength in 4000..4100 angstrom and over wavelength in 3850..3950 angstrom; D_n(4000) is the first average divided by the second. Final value 1.3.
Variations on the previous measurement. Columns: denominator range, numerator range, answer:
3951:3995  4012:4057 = 1.33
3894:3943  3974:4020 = 1.25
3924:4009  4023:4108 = 1.24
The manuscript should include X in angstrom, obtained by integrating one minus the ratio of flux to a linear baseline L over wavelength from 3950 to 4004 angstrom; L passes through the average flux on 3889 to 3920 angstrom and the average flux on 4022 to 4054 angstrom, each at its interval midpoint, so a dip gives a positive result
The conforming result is 5.8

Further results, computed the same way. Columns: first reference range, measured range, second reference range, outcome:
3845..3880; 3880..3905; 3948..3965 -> 4.4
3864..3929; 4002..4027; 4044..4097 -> -2.9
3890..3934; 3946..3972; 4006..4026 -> 4.8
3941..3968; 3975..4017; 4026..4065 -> -3.3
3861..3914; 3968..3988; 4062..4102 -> 2.7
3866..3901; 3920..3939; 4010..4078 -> 2.4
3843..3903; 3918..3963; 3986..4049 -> 5.0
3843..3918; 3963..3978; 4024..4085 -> 5.5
